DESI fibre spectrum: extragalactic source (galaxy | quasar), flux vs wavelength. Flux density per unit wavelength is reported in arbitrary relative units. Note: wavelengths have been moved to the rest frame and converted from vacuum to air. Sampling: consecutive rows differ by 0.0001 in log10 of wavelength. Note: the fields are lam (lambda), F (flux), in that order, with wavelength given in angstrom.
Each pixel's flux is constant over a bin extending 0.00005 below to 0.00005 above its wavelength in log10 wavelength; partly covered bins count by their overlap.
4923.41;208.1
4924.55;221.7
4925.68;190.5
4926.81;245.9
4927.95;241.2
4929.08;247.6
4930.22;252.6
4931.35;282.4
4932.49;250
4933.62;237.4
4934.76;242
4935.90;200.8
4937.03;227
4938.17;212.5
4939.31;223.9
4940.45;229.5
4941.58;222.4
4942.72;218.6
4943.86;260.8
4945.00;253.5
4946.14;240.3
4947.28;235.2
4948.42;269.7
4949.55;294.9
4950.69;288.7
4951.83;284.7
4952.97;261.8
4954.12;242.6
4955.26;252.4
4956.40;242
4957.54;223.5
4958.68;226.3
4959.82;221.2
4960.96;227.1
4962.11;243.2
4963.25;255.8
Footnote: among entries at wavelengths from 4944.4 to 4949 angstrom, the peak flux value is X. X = 269.7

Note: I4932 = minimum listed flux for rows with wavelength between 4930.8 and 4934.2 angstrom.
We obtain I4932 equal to 237.4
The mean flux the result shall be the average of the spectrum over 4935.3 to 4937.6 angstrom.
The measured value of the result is 214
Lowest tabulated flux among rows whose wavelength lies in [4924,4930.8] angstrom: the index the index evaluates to 190.5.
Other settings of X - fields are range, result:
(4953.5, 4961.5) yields 252.4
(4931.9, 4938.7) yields 250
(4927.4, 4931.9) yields 282.4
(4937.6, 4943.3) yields 229.5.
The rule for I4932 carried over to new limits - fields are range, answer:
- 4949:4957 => 242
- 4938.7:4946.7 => 218.6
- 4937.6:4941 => 212.5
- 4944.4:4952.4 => 235.2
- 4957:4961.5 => 221.2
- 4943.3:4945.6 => 253.5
